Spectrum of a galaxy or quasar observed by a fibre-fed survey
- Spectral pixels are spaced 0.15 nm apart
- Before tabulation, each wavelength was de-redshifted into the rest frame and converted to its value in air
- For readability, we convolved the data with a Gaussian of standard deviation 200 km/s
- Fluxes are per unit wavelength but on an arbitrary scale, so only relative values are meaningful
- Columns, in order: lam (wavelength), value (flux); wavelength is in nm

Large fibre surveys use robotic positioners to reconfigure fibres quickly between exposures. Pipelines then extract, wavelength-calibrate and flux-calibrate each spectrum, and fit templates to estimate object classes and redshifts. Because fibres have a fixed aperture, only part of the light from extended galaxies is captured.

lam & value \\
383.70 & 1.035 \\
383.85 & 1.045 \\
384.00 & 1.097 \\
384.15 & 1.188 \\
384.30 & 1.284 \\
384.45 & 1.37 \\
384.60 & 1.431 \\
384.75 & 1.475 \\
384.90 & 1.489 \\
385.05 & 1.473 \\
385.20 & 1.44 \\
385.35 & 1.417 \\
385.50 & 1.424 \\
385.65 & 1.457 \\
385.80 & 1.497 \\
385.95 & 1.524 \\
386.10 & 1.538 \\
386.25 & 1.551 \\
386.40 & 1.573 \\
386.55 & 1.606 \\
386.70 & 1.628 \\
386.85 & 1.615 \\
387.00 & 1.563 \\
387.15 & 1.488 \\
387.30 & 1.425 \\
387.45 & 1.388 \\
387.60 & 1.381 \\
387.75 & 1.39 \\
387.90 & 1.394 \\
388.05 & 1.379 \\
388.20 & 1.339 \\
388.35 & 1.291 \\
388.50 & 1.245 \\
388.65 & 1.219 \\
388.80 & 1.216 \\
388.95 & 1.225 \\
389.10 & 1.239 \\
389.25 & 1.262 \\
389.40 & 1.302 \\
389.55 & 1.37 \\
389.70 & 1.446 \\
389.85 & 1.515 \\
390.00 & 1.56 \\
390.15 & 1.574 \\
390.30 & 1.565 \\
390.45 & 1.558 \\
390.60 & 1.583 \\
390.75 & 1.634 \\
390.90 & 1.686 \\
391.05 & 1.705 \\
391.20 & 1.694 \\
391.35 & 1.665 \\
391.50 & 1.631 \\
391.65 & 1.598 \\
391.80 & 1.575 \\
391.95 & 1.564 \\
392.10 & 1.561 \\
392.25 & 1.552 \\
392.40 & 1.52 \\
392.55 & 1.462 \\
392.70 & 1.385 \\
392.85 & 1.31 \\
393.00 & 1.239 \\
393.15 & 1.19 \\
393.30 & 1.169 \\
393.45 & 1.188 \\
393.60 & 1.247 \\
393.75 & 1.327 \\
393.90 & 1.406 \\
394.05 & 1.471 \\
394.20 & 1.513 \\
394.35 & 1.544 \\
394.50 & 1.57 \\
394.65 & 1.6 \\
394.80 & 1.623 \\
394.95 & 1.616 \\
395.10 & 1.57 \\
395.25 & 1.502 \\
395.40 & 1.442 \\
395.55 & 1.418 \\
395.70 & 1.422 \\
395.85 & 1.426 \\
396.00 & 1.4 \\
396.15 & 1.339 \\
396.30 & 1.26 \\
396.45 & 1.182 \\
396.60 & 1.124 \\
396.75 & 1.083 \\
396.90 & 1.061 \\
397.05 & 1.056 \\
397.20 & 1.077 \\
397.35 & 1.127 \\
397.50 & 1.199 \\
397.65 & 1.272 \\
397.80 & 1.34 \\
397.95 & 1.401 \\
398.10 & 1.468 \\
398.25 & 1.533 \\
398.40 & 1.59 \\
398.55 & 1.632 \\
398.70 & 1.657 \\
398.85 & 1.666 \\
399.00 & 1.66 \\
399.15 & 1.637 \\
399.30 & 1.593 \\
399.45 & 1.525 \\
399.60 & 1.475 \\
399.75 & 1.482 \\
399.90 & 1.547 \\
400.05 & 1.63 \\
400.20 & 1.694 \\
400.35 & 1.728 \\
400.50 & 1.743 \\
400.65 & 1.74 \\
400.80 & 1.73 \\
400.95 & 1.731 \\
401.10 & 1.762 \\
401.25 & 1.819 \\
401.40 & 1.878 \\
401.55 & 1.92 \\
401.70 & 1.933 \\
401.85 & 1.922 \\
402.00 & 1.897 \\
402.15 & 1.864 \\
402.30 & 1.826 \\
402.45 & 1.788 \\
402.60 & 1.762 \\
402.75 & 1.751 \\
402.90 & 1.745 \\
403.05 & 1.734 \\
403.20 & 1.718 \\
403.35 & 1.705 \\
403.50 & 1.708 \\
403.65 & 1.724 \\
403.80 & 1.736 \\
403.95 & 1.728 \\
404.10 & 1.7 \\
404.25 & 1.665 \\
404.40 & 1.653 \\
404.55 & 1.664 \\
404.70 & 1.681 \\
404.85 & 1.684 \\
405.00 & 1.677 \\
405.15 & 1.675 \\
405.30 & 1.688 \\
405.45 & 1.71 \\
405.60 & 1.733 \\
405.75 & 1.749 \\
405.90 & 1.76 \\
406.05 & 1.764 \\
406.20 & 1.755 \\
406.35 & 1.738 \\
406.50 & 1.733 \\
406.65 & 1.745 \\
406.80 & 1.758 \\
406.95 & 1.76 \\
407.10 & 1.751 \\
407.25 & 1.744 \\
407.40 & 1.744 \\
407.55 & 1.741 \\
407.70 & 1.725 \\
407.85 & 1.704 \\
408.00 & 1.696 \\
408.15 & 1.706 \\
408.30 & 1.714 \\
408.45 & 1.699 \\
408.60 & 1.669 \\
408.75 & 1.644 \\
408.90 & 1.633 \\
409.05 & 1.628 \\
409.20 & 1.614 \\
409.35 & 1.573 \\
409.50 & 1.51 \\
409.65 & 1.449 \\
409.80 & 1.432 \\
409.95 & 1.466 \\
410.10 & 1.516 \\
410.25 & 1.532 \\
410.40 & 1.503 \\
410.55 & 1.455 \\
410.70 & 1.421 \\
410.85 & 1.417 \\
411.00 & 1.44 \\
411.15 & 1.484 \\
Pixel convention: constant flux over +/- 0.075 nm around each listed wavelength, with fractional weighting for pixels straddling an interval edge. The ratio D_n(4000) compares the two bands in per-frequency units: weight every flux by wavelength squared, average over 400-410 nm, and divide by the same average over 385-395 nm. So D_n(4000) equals 1.27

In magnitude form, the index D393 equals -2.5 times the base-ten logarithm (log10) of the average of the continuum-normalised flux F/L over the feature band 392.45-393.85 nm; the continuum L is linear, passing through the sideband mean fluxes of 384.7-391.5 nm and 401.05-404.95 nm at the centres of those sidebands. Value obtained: 0.22 mag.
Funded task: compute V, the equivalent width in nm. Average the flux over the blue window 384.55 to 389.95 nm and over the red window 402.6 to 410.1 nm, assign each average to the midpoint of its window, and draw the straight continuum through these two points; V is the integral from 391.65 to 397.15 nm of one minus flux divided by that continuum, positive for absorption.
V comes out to 0.48 nm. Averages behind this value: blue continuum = 1.42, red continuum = 1.69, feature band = 1.39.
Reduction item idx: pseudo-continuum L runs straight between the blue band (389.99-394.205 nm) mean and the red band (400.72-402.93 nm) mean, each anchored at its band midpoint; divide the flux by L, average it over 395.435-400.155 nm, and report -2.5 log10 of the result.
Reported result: 0.20 mag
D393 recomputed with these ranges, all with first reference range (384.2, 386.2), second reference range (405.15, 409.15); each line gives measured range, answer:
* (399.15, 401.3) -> -0.01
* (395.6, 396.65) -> 0.20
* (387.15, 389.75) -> 0.12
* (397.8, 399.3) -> 0.03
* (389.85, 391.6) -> -0.07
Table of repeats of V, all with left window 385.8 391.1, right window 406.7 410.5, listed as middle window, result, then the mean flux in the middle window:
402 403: -0.14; 1.8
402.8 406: -0.22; 1.71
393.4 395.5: 0.05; 1.48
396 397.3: 0.31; 1.16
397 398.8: 0.20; 1.37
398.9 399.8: -0.01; 1.57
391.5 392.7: -0.04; 1.54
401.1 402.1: -0.20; 1.88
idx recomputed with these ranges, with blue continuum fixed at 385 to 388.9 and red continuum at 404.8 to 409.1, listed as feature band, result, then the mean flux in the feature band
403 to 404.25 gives -0.03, 1.72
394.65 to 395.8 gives 0.03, 1.52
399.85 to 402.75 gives -0.09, 1.79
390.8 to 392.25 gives -0.09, 1.63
